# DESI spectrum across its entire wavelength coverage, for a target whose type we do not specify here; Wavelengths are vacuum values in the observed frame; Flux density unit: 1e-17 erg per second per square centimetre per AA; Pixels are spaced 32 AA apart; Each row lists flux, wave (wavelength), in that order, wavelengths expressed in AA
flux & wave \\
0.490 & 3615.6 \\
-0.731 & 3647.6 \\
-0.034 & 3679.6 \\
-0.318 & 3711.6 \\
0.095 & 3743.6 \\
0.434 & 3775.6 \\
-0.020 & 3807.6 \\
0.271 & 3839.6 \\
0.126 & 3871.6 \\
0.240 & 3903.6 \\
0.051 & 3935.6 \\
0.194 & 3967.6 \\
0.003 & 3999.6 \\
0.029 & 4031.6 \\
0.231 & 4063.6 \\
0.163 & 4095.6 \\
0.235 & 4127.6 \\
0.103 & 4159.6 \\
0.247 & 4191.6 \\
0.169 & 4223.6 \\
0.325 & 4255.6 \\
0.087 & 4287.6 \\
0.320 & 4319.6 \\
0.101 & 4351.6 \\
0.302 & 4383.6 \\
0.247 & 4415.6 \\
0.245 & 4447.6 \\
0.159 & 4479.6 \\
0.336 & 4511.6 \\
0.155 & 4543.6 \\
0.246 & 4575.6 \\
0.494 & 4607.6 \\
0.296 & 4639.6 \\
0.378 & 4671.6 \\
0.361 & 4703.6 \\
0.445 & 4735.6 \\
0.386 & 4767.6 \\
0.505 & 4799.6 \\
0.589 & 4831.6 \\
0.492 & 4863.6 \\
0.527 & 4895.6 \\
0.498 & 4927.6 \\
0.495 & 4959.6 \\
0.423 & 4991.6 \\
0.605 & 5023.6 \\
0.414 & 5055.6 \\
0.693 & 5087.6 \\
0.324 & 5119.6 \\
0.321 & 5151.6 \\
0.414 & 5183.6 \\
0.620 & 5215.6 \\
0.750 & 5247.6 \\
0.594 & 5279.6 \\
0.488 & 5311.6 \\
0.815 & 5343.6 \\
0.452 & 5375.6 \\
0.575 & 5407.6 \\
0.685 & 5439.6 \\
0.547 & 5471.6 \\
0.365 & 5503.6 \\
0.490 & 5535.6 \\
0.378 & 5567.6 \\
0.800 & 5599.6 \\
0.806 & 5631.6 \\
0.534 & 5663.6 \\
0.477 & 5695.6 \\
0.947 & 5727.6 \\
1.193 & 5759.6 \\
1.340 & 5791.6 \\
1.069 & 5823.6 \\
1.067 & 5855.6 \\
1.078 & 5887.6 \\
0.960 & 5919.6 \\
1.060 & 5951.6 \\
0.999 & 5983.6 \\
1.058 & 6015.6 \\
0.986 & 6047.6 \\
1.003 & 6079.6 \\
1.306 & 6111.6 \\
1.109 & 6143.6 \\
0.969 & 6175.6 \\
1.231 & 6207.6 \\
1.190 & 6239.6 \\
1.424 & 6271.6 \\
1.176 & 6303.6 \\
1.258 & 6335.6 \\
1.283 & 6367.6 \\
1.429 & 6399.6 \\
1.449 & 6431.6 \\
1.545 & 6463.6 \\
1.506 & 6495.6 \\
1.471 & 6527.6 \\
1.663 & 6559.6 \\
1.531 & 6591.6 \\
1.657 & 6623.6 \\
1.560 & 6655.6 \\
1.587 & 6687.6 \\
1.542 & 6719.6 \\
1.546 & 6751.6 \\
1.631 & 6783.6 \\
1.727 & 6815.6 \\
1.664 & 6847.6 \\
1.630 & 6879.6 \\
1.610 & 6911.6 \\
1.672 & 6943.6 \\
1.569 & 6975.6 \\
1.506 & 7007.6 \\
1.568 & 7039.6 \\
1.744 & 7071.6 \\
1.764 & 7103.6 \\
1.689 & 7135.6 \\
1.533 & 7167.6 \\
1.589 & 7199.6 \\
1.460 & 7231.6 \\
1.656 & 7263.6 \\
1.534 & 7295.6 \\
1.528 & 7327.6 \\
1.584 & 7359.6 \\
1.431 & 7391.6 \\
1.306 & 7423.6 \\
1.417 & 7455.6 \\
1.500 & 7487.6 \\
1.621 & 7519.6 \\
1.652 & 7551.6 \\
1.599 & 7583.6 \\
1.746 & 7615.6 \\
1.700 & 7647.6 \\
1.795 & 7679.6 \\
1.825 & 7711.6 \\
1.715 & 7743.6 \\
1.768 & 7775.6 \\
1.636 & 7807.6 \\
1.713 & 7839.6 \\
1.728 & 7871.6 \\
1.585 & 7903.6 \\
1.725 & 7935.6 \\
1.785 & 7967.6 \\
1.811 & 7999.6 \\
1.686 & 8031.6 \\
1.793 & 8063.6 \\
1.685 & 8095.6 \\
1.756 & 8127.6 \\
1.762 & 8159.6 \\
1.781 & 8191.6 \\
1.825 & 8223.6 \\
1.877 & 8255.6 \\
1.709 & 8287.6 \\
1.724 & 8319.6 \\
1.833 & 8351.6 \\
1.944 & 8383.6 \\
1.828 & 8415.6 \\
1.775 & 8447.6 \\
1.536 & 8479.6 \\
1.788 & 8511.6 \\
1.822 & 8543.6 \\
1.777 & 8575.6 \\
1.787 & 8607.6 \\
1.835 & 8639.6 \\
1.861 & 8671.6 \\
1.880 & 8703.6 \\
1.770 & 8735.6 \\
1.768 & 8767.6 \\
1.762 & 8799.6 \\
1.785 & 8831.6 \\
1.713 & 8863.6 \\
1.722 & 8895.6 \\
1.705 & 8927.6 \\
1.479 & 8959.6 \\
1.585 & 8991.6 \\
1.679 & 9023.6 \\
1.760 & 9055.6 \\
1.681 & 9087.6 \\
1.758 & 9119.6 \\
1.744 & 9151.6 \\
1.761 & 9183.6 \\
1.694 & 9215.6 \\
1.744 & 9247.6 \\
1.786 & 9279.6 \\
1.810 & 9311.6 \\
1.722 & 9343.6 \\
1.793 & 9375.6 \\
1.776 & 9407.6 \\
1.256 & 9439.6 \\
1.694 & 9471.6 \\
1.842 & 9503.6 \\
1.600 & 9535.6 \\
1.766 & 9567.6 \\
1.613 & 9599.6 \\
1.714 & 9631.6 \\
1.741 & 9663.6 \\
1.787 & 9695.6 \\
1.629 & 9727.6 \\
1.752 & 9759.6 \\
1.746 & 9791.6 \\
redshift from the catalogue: 0.437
